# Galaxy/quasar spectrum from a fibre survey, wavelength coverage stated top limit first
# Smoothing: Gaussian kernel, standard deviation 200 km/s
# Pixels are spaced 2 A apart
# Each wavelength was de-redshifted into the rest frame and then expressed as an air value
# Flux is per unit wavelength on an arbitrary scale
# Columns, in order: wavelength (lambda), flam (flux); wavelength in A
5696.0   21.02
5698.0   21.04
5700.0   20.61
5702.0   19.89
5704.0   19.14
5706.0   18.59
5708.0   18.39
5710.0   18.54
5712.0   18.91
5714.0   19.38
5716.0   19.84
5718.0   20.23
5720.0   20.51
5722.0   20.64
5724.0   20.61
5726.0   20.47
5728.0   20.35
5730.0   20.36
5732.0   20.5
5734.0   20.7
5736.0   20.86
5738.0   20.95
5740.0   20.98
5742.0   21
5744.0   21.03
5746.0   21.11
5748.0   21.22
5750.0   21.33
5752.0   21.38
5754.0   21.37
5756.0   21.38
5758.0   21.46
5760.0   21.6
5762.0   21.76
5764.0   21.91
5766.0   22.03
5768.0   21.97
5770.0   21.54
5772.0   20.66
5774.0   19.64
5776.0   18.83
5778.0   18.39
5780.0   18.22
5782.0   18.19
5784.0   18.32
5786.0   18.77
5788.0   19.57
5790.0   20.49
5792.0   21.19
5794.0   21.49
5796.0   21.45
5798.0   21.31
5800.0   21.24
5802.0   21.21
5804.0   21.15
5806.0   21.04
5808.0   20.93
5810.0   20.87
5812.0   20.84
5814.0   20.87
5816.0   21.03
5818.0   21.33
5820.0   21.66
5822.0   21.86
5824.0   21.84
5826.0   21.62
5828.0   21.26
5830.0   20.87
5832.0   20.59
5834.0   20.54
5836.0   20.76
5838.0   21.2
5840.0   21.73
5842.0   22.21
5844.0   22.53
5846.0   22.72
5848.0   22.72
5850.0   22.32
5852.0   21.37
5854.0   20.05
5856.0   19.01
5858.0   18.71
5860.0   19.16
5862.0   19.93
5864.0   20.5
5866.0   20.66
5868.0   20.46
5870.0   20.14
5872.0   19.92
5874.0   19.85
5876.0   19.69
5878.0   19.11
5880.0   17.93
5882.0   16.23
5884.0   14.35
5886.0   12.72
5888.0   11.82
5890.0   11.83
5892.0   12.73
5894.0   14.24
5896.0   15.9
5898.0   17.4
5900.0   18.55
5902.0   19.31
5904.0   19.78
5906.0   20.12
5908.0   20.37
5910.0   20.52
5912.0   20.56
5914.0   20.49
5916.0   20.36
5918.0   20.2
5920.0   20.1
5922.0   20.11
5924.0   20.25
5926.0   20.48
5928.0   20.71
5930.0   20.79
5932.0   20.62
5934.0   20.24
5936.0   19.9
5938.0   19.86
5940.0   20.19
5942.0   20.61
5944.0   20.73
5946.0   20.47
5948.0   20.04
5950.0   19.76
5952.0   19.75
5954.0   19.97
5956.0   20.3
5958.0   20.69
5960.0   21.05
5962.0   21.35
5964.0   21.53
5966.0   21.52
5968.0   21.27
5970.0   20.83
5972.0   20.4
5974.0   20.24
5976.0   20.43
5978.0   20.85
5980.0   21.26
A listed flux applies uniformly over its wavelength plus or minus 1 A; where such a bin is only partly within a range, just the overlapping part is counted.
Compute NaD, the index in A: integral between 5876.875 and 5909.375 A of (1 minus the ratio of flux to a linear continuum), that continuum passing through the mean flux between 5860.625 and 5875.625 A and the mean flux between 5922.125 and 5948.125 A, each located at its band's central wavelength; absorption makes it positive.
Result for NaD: 6.1 A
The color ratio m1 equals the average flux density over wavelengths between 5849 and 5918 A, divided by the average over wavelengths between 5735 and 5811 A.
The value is 0.9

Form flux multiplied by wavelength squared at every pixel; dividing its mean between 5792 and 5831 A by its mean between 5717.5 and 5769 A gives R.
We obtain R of 1.03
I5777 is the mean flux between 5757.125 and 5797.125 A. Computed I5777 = 20.4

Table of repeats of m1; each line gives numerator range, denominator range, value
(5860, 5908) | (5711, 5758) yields 0.85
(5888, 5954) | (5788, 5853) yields 0.90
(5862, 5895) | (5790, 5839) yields 0.81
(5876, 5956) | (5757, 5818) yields 0.91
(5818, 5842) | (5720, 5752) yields 1.02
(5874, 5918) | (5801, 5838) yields 0.83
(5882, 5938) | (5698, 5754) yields 0.90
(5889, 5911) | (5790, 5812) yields 0.82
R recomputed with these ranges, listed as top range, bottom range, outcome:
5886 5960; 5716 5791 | 0.99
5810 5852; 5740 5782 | 1.06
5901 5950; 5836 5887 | 1.05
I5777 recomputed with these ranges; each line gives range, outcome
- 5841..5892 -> 18.9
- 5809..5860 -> 21.2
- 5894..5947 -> 19.8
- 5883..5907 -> 15.7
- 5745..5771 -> 21.5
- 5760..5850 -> 20.9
